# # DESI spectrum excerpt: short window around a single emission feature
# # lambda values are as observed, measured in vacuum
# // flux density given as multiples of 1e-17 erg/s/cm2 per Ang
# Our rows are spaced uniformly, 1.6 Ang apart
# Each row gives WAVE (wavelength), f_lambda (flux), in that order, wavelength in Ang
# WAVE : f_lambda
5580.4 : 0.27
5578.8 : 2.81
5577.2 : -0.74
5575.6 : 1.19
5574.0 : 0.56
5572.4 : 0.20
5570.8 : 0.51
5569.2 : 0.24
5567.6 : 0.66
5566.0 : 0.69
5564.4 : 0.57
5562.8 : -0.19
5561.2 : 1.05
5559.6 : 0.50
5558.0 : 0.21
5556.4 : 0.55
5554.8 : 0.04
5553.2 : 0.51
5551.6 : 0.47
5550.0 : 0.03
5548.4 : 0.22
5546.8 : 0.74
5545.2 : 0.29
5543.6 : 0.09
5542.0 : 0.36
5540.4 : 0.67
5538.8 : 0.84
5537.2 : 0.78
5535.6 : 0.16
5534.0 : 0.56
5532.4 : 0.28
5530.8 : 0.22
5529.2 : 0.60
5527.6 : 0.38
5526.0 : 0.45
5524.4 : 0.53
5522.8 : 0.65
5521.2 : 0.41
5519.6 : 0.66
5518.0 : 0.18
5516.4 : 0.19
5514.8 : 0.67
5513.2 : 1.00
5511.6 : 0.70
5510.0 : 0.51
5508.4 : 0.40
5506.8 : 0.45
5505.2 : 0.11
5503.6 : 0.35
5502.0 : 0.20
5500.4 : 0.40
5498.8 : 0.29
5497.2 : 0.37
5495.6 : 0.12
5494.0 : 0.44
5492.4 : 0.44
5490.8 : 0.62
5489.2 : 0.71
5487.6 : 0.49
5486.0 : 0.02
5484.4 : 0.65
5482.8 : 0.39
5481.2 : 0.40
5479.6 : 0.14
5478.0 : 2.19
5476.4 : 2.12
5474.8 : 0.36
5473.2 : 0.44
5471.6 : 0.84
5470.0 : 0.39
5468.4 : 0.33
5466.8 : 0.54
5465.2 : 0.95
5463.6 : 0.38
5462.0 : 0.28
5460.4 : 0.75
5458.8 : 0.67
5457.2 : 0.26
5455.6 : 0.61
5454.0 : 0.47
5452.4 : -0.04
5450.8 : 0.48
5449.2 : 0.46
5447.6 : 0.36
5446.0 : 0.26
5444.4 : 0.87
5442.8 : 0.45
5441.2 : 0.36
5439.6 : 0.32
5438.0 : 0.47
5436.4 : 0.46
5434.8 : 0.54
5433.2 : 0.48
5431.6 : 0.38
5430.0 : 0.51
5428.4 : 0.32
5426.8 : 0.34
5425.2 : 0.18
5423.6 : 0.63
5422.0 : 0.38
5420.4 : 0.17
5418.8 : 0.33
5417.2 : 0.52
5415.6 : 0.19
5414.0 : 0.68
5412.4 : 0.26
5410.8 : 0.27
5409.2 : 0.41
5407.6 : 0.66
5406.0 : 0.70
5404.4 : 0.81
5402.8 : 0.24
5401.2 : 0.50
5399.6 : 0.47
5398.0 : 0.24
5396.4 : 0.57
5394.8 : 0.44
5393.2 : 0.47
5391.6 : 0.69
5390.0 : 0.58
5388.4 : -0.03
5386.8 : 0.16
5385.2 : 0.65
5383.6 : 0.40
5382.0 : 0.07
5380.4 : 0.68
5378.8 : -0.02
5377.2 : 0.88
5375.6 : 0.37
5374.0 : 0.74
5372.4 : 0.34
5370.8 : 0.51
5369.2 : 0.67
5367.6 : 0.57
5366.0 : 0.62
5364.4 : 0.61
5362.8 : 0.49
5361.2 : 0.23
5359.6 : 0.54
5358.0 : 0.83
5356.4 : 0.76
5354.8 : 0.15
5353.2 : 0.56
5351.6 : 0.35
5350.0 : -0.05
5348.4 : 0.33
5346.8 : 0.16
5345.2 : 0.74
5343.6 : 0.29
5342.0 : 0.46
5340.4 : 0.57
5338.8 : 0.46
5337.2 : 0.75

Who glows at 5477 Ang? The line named H-beta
